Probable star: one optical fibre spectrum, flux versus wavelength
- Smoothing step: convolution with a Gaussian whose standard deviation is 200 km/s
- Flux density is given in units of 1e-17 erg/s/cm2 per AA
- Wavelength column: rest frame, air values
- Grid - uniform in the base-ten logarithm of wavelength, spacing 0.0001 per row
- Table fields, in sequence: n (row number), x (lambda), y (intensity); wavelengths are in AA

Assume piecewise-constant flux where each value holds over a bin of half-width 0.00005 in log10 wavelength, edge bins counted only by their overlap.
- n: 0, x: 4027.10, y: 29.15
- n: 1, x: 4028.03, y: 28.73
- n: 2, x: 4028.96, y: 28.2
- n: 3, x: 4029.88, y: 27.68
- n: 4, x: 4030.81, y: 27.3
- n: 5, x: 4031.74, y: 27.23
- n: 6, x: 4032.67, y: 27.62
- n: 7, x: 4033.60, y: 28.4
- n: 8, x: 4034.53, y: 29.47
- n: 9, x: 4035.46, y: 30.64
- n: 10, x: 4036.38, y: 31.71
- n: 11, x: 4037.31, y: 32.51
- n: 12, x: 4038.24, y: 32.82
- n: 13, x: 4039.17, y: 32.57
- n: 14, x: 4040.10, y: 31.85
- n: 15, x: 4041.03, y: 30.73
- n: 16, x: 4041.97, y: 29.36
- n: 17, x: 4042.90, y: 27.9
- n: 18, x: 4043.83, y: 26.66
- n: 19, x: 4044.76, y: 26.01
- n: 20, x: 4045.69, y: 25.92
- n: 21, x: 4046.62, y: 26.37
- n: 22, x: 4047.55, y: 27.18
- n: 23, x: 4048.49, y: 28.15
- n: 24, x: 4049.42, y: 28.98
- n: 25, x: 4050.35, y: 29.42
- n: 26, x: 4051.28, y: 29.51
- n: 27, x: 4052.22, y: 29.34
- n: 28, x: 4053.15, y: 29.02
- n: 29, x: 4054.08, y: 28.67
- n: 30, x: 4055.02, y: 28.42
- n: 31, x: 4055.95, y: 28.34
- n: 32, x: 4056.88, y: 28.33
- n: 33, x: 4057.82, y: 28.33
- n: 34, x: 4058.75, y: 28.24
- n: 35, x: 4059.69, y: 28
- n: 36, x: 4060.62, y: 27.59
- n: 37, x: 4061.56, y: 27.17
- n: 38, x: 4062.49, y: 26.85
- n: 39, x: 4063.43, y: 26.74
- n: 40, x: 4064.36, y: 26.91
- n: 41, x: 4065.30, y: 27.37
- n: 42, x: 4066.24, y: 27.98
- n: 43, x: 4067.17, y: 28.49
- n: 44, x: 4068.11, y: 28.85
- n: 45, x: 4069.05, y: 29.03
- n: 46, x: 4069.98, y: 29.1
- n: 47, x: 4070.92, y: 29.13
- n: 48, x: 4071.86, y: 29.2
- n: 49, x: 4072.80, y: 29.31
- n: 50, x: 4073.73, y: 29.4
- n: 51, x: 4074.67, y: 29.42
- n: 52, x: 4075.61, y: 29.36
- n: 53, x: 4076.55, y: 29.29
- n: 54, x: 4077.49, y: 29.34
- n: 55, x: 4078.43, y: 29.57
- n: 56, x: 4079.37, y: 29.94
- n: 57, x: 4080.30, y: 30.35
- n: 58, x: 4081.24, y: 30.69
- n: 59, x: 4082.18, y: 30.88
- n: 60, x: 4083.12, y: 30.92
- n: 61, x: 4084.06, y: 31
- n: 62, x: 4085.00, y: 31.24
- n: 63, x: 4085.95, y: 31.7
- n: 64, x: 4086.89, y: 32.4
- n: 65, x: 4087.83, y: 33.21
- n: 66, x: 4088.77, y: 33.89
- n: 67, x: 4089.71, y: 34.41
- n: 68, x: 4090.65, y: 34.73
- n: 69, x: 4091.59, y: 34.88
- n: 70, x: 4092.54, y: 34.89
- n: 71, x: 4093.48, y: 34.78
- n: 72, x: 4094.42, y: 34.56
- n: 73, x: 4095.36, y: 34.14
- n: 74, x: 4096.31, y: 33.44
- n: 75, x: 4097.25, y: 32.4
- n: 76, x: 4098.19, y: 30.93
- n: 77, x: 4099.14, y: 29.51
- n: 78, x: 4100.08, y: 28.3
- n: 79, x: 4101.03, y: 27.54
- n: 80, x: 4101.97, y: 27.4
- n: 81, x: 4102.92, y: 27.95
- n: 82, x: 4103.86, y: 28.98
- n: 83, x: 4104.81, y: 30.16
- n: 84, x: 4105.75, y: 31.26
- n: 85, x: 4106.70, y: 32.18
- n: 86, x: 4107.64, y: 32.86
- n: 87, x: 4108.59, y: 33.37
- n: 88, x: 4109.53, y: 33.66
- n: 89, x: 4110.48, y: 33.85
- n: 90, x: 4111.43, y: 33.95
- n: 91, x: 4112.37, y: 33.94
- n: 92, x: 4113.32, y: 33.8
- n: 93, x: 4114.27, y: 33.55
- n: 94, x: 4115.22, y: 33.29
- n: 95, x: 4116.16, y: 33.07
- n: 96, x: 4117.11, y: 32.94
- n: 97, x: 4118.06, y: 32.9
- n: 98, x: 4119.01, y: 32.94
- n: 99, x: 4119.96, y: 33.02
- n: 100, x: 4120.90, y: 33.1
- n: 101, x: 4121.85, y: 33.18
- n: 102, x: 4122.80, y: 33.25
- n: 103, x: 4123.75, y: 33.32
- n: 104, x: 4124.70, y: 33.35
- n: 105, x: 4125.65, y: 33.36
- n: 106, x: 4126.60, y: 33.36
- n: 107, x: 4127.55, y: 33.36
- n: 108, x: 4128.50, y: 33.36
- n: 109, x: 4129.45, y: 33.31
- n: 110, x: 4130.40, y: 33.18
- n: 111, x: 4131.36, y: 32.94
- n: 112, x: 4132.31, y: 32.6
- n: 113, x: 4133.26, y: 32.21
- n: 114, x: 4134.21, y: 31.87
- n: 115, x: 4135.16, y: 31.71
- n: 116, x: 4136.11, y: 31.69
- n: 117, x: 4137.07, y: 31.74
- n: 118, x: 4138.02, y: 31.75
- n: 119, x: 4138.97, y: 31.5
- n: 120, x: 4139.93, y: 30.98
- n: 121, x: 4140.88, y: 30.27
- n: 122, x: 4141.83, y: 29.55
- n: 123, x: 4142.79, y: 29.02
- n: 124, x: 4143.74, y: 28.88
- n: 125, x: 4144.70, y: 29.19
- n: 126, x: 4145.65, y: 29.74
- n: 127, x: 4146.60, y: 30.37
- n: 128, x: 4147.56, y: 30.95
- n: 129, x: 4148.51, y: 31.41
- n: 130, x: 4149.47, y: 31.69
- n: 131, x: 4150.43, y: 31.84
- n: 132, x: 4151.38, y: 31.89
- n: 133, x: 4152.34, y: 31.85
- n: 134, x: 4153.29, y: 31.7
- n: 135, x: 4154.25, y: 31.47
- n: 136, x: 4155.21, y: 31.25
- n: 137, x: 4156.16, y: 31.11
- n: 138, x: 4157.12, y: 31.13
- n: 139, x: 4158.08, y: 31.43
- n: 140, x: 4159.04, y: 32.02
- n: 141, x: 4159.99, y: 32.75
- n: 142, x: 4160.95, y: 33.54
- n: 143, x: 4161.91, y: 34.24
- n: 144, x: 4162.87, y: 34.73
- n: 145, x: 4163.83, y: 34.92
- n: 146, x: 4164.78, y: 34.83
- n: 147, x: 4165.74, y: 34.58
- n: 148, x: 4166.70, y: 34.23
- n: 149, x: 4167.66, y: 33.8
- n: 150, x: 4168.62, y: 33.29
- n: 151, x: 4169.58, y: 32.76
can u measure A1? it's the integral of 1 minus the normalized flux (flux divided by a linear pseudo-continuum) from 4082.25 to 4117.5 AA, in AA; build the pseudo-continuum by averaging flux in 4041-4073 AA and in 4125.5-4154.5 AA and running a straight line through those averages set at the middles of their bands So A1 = -2.82 AA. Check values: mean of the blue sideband 28.1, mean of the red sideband 31.5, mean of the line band 32.3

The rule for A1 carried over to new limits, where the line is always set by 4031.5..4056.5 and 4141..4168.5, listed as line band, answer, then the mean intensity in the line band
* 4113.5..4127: -0.9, 33.2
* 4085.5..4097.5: -1.4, 33.8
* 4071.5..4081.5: 0.1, 29.6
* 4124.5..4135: -0.6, 32.9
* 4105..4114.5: -0.7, 33.2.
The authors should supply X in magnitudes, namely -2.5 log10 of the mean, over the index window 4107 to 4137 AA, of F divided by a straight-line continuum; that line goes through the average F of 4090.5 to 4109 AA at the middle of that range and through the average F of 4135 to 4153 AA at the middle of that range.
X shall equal -0.062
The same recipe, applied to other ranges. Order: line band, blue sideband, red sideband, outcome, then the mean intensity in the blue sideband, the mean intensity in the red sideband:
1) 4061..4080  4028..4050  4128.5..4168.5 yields 0.04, 28.9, 32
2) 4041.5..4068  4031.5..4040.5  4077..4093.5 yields 0.12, 30.6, 32.1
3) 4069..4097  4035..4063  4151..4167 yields -0.05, 28.9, 32.8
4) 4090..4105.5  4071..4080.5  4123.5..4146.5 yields -0.04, 29.5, 31.7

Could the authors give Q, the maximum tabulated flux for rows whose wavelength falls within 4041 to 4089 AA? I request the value 33.89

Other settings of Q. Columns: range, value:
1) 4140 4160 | 32.75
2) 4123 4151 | 33.36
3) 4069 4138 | 34.89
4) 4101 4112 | 33.95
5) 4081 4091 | 34.73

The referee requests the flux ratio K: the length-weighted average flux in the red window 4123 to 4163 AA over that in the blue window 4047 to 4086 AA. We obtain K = 1.1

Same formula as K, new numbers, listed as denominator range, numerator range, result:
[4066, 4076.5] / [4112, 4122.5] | 1.14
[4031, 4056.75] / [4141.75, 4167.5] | 1.10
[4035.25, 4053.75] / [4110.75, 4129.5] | 1.14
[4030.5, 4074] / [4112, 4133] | 1.16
